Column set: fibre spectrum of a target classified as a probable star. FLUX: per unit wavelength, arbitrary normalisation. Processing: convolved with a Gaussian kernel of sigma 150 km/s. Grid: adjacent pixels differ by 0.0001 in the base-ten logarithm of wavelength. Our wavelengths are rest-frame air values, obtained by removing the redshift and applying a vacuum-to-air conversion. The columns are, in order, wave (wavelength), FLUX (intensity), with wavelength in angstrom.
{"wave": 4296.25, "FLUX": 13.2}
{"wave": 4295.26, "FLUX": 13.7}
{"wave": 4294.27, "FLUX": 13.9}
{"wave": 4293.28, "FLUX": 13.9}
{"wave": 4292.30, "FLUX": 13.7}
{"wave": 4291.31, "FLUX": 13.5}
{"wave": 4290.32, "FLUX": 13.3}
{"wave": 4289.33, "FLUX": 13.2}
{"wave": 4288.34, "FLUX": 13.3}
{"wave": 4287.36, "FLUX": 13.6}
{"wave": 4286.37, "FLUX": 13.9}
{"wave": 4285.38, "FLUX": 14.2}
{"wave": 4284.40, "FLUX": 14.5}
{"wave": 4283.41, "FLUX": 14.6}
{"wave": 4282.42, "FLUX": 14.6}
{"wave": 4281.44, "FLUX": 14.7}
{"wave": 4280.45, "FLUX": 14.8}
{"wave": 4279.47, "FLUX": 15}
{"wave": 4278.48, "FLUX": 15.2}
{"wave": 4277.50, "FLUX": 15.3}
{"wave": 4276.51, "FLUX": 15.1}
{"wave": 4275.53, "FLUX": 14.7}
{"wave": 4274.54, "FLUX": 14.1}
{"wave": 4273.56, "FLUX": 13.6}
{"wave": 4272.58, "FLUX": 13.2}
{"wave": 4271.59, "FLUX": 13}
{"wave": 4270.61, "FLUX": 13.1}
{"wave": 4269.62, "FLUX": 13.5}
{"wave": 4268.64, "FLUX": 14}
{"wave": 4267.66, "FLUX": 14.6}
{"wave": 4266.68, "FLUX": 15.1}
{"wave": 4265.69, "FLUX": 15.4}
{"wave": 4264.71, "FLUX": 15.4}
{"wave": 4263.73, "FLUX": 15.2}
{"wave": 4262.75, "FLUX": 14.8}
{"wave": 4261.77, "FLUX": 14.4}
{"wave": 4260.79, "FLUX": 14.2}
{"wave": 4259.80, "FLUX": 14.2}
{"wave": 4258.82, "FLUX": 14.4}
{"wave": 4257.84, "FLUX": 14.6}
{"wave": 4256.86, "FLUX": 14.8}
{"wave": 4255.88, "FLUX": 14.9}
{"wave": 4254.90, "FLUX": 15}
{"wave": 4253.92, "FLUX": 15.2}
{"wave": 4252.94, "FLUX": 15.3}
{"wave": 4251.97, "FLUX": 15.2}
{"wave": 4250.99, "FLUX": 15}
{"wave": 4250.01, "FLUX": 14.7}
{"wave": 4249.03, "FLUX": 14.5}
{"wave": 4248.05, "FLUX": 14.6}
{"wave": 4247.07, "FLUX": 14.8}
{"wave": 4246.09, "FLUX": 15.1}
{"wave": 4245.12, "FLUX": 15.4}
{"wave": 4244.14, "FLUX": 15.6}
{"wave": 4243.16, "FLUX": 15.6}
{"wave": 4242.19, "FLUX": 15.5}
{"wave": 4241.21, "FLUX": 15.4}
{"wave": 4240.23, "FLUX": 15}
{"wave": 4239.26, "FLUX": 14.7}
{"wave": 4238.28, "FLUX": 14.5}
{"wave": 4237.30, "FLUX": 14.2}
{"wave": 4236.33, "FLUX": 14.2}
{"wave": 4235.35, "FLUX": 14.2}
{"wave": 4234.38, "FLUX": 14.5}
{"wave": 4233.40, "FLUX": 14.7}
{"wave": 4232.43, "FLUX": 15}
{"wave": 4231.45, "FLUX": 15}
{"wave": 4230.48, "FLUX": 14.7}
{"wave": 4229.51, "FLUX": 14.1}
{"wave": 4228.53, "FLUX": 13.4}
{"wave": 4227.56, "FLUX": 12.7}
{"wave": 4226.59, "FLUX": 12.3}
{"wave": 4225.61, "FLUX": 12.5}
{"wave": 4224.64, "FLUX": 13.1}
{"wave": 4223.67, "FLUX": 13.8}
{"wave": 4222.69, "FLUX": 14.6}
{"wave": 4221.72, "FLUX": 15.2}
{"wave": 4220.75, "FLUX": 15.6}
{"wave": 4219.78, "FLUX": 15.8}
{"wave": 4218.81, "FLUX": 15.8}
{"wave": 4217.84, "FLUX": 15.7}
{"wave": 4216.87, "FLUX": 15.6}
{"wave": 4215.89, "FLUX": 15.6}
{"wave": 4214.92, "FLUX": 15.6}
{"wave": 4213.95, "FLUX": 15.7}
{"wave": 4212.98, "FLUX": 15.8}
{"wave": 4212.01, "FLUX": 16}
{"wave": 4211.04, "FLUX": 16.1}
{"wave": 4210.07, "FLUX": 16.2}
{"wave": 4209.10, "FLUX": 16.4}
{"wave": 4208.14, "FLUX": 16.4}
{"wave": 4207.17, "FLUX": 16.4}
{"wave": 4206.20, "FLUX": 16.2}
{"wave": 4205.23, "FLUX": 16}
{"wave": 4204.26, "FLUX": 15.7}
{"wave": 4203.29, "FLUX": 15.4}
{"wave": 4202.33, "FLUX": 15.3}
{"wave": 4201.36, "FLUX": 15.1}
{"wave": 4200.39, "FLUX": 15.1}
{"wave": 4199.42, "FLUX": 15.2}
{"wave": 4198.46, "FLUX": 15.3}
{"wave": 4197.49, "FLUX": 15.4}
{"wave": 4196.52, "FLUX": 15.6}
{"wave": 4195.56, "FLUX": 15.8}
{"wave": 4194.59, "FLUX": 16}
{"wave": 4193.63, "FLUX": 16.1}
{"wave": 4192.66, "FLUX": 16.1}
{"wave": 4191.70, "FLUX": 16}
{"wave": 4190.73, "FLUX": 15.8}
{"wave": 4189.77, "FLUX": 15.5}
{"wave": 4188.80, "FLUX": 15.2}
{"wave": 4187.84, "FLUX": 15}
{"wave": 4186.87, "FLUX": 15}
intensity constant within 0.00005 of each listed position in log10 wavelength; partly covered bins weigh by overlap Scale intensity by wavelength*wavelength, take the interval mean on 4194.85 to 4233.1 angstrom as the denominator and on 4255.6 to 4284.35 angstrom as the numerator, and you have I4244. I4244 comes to 0.98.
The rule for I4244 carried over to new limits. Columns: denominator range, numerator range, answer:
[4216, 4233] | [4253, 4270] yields 1.04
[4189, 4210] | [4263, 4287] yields 0.95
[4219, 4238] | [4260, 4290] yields 1.03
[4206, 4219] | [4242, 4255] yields 0.96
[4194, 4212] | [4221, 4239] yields 0.90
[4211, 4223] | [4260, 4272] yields 0.94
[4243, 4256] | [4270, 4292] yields 0.95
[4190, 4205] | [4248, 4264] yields 0.97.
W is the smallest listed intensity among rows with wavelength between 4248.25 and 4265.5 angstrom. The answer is 14.2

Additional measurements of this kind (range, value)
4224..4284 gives 12.3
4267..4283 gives 13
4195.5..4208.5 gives 15.1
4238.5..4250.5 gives 14.5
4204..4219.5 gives 15.6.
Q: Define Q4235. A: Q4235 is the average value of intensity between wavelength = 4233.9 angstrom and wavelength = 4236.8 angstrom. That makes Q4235 14.3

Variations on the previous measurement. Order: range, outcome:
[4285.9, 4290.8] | 13.5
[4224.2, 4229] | 12.8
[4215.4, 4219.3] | 15.7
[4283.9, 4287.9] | 14.1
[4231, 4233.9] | 14.9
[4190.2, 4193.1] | 16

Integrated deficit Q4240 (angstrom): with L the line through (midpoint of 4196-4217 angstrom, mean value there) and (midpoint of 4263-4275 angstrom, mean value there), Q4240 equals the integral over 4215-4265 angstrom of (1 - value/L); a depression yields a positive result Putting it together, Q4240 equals 0.6 angstrom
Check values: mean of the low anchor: 15.7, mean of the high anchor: 14.2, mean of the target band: 14.7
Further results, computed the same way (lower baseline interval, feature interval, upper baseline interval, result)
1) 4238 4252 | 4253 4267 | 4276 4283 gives 0.2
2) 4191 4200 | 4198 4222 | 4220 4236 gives -1.2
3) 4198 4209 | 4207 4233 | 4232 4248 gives 0.6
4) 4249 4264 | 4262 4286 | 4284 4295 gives -0.4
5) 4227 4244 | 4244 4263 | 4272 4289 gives -0.4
